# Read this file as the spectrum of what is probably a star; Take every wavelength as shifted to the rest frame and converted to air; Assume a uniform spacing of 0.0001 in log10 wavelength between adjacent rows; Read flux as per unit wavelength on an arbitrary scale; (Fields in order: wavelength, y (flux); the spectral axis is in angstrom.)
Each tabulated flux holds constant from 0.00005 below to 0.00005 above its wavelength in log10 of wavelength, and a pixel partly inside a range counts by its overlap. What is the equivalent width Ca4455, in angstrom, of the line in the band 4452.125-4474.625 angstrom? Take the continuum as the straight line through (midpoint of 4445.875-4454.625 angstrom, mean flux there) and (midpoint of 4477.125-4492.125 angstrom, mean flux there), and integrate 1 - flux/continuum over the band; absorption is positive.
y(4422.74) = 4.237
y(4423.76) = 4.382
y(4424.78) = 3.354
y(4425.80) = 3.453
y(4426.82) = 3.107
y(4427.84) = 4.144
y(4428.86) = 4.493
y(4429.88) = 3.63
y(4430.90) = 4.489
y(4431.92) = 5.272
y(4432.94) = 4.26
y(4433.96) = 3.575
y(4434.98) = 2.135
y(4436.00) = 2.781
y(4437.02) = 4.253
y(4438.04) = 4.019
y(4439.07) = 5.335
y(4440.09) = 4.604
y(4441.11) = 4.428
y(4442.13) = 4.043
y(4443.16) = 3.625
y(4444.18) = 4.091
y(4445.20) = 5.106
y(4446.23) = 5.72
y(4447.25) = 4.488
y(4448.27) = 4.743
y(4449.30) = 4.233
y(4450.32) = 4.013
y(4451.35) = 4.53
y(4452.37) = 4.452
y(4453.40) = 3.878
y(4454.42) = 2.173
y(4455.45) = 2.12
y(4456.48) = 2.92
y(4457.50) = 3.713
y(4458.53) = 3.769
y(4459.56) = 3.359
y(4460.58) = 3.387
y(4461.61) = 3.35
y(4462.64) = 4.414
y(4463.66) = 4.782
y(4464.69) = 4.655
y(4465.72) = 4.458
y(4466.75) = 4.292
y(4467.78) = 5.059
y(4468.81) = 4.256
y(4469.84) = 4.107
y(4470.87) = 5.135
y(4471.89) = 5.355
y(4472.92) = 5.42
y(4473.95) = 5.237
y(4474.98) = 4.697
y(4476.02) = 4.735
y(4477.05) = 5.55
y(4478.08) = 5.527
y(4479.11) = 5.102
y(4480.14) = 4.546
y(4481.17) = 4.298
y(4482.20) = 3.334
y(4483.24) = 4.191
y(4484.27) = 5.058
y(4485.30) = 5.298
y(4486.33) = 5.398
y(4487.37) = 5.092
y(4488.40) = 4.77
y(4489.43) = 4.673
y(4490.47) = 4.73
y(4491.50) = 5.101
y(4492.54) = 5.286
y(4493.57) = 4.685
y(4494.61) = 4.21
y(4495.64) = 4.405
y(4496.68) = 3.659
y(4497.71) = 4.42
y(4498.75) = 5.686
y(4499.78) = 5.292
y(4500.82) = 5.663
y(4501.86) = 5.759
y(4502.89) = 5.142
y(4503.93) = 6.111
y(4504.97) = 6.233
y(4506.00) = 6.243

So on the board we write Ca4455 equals 2.0 angstrom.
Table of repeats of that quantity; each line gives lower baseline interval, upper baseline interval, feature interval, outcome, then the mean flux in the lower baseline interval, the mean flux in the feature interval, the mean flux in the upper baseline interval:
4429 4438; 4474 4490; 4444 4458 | 0.57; 3.84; 4.01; 4.83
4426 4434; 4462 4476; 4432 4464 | 3.23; 4.13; 3.96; 4.74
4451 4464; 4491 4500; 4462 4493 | -4.74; 3.58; 4.81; 4.73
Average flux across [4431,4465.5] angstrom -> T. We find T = 4.02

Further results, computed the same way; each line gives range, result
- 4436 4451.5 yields 4.42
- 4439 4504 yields 4.54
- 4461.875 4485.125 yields 4.73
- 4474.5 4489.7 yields 4.82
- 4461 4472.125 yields 4.5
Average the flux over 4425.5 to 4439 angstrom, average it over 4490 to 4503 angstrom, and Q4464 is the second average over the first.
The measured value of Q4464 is 1.27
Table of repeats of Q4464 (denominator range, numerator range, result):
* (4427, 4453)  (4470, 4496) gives 1.15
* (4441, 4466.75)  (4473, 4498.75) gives 1.19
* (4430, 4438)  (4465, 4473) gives 1.23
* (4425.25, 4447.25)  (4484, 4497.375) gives 1.16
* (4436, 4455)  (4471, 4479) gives 1.22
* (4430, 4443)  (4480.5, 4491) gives 1.15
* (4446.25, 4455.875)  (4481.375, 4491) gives 1.19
